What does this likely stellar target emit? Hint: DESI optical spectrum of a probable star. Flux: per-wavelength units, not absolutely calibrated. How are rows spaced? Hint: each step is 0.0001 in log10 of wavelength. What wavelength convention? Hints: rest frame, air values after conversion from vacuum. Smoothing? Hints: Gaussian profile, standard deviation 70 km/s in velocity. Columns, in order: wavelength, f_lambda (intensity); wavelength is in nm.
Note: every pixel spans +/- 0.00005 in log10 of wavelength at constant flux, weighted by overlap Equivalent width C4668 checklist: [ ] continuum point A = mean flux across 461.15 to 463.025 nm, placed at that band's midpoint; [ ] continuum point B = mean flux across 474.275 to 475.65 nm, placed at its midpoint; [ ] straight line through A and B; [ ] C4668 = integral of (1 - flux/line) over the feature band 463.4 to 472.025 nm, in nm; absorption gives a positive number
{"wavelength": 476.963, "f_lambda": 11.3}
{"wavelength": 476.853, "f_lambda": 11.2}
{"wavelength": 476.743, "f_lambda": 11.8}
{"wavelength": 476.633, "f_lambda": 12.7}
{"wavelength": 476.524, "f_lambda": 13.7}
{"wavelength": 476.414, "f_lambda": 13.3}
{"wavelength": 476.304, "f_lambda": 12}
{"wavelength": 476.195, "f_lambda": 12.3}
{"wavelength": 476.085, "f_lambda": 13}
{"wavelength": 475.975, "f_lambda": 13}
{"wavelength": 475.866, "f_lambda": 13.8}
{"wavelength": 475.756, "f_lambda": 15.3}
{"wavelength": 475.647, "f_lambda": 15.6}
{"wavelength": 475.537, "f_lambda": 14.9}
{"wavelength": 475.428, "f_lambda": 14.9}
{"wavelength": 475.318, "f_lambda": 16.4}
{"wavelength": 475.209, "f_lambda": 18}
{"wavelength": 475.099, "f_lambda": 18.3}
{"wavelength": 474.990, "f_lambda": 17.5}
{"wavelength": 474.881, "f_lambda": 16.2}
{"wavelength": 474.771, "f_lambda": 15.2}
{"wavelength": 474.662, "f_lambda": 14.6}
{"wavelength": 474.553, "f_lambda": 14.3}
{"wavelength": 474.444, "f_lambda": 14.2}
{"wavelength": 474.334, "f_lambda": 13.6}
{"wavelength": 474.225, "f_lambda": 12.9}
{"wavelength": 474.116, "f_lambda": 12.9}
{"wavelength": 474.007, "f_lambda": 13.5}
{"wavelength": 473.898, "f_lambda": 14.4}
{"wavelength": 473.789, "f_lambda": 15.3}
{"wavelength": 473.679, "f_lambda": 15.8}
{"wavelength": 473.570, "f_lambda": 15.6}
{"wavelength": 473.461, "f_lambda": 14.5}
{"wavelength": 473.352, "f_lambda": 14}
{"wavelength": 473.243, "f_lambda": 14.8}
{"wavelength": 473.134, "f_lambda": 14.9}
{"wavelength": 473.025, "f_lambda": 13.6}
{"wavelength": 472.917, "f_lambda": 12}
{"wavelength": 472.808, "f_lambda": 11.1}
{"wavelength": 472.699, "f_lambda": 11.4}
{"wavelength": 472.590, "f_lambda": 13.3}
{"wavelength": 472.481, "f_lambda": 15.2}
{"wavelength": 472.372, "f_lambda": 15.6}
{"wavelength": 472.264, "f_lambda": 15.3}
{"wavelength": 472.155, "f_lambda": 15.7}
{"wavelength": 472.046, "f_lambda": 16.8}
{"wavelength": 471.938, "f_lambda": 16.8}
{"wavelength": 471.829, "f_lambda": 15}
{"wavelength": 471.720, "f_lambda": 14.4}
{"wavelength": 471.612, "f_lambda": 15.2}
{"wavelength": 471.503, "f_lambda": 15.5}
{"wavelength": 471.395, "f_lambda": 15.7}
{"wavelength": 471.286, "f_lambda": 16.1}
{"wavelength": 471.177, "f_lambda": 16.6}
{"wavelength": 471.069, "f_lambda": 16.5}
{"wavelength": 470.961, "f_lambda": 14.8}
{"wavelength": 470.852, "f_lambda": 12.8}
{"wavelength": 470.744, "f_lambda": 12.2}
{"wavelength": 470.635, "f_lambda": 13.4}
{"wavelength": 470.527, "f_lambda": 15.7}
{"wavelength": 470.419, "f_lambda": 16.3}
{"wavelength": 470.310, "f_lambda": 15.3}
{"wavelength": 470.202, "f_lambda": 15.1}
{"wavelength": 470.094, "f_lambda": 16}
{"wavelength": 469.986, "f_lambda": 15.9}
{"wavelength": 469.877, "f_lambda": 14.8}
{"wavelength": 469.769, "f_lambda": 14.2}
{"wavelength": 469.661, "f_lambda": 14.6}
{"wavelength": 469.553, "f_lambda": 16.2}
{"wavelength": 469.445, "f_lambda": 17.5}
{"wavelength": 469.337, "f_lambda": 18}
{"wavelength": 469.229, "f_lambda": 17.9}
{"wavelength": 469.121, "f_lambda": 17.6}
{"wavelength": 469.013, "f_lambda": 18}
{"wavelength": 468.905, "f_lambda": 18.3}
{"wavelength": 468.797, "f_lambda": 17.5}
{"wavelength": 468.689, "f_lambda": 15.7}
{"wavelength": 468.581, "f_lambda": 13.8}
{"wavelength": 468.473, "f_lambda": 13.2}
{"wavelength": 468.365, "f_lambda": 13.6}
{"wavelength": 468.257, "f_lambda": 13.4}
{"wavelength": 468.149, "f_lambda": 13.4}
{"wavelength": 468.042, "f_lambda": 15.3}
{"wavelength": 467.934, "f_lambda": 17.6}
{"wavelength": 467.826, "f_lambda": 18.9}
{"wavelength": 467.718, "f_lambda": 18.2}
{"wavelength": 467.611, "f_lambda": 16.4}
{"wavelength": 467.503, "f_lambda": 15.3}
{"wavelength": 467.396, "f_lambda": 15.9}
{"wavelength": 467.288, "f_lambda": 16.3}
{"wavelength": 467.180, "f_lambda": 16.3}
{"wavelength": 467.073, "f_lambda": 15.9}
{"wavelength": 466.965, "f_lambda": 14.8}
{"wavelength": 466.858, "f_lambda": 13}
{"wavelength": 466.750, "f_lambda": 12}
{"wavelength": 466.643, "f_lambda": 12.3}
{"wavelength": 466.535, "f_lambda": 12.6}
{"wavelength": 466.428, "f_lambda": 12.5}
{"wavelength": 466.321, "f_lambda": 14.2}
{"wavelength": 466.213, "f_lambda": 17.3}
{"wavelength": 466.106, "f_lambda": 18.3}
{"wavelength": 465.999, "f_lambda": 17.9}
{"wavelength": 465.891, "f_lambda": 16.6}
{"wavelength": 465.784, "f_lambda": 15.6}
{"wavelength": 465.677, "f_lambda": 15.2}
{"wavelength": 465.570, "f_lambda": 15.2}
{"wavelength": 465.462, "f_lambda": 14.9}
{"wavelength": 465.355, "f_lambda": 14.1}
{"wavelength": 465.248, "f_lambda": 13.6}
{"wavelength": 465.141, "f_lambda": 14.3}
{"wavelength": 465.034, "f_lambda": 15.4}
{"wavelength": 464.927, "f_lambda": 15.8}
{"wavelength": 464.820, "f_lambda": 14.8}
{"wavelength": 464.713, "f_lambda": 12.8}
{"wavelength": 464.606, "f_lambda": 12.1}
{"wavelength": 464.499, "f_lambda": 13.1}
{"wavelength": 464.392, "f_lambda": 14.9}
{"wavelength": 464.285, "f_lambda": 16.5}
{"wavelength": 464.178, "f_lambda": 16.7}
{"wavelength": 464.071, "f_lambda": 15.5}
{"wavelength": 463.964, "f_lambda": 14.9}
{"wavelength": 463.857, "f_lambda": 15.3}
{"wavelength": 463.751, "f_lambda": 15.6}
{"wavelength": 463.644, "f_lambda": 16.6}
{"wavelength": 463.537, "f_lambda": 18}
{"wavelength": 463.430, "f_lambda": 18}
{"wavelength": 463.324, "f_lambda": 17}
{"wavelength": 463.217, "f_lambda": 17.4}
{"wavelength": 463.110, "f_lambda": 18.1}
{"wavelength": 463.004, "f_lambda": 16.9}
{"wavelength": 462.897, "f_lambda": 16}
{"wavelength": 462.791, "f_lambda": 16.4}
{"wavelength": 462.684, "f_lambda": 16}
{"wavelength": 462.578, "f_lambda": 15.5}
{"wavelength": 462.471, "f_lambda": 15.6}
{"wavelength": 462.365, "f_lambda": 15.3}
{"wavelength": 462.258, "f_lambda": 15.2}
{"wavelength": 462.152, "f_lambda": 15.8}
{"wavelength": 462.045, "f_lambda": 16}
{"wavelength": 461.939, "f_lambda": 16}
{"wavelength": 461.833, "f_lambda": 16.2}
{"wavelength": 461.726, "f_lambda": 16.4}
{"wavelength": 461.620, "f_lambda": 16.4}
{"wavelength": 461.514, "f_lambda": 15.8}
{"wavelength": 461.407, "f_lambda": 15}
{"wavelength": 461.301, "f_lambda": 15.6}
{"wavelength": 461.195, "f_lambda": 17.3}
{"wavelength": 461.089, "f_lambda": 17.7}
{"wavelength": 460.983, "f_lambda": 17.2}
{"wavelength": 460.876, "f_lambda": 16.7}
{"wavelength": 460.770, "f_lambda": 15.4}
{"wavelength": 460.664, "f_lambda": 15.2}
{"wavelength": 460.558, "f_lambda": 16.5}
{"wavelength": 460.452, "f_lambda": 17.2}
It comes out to 0.219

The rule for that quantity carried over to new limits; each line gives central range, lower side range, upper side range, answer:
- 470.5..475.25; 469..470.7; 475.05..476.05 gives 0.281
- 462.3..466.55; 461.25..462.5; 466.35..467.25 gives -0.250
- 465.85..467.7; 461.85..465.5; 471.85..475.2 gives 0.014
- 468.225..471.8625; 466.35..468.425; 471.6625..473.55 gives -0.211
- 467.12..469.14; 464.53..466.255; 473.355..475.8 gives -0.109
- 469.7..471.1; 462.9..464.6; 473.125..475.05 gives 0.037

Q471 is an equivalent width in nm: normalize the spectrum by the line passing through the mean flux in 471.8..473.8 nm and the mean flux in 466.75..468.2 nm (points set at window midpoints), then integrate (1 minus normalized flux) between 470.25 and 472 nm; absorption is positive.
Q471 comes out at -0.03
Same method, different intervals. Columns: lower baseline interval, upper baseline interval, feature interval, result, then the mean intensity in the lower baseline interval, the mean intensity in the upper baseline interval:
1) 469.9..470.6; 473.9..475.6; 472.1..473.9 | 0.125 nm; 15.6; 15.1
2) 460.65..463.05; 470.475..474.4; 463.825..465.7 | 0.112 nm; 16.1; 14.5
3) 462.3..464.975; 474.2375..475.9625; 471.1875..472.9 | 0.072 nm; 15.8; 15.4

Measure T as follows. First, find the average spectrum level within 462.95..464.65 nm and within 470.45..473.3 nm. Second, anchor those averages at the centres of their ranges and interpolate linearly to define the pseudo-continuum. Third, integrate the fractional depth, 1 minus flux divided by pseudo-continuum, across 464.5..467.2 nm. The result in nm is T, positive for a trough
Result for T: 0.18 nm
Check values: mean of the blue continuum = 16.1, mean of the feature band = 14.7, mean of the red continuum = 14.6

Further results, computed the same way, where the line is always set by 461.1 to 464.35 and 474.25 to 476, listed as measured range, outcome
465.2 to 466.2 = 0.02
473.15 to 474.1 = 0.05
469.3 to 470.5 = 0.00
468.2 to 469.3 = -0.01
